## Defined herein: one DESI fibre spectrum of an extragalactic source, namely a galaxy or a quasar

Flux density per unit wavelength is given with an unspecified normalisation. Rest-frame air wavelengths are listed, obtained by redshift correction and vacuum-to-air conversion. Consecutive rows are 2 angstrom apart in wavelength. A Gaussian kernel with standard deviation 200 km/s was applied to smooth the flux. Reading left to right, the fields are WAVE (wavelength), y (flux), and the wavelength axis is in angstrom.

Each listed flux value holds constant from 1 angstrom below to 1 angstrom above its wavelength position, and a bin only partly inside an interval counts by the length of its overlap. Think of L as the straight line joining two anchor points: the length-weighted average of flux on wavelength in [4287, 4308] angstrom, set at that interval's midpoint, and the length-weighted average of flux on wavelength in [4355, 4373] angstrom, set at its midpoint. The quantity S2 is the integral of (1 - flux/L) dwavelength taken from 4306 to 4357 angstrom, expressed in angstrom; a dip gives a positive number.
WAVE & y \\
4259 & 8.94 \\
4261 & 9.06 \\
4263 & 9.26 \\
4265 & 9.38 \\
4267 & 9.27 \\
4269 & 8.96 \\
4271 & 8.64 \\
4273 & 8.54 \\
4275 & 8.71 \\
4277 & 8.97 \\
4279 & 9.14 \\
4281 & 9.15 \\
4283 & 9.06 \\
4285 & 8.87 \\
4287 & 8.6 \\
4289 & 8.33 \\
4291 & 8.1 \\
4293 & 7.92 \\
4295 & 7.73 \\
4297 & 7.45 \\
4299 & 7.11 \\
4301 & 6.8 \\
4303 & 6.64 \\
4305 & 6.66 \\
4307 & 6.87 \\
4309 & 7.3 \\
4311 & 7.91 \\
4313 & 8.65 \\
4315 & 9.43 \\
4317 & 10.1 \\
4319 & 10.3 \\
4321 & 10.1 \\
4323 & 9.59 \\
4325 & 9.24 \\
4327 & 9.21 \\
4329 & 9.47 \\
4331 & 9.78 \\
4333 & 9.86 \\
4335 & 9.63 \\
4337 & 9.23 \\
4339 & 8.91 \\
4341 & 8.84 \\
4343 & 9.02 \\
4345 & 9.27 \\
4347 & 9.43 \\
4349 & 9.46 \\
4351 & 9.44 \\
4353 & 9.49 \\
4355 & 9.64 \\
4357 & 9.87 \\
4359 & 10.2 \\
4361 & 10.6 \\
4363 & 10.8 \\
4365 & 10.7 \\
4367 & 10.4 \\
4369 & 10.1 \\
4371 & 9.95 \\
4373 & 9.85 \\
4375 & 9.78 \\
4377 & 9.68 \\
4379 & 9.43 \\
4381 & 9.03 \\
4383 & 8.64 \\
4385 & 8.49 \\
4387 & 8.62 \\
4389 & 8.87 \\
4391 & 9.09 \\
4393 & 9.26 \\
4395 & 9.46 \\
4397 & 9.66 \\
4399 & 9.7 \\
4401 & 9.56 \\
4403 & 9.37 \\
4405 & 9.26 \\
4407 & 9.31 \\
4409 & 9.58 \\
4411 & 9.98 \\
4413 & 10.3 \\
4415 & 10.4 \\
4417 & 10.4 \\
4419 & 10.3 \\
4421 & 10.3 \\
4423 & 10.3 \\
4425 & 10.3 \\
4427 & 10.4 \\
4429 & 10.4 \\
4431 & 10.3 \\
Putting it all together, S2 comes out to -2.1 angstrom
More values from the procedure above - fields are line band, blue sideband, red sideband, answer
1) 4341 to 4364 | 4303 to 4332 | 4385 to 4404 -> -1.8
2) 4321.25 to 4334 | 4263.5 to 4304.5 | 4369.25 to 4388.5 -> -1.1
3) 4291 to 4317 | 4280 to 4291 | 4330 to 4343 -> 3.8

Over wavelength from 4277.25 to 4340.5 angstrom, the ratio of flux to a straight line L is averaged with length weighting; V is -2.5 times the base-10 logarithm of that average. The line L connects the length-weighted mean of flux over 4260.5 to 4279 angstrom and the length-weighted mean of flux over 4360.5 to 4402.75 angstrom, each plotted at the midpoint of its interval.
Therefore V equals 0.07 mag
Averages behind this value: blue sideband 8.98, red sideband 9.59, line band 8.62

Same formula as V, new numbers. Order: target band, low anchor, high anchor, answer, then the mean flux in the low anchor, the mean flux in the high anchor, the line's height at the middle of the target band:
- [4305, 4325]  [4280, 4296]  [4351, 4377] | 0.03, 8.47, 10.1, 9.04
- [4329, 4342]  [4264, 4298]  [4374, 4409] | -0.05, 8.64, 9.26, 8.94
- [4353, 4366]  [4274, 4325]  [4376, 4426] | -0.13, 8.4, 9.57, 9.09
